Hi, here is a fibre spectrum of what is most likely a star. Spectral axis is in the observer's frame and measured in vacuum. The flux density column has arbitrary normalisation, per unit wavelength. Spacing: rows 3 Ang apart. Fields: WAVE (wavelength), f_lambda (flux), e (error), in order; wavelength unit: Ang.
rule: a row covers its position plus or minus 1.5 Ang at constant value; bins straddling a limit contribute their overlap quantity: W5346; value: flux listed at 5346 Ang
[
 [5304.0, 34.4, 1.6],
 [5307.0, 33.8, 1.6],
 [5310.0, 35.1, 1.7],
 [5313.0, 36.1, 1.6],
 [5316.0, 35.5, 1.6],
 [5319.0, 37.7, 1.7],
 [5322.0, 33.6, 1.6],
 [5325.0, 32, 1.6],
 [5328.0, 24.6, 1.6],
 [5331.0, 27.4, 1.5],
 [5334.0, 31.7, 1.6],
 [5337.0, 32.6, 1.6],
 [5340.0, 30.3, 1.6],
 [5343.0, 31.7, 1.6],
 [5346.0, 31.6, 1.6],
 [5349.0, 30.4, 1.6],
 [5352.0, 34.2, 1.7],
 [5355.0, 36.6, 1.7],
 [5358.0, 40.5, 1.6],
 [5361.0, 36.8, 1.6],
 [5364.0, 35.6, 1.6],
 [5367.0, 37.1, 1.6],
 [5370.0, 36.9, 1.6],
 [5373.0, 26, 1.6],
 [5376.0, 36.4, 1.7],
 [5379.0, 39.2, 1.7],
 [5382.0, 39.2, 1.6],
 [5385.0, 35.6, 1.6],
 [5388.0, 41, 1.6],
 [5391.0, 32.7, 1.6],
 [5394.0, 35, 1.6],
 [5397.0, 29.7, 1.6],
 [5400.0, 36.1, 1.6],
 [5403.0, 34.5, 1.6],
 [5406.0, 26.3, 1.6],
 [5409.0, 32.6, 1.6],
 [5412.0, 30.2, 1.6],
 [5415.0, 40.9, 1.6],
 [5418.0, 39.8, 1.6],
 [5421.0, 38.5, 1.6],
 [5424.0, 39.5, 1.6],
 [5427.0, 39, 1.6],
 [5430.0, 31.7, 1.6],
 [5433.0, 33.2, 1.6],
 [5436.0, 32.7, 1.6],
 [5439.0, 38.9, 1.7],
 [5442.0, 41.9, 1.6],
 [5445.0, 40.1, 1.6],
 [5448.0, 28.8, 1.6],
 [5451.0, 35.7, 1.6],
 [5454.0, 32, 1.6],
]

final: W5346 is 31.6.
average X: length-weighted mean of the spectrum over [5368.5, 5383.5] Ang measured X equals 35.5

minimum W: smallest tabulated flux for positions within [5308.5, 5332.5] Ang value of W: 24.6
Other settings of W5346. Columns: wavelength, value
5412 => 30.2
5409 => 32.6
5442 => 41.9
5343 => 31.7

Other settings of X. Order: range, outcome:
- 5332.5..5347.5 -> 31.6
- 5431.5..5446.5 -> 37.4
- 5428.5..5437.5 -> 32.5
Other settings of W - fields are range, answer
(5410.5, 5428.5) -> 30.2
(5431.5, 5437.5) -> 32.7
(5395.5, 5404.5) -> 29.7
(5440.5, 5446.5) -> 40.1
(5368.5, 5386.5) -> 26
